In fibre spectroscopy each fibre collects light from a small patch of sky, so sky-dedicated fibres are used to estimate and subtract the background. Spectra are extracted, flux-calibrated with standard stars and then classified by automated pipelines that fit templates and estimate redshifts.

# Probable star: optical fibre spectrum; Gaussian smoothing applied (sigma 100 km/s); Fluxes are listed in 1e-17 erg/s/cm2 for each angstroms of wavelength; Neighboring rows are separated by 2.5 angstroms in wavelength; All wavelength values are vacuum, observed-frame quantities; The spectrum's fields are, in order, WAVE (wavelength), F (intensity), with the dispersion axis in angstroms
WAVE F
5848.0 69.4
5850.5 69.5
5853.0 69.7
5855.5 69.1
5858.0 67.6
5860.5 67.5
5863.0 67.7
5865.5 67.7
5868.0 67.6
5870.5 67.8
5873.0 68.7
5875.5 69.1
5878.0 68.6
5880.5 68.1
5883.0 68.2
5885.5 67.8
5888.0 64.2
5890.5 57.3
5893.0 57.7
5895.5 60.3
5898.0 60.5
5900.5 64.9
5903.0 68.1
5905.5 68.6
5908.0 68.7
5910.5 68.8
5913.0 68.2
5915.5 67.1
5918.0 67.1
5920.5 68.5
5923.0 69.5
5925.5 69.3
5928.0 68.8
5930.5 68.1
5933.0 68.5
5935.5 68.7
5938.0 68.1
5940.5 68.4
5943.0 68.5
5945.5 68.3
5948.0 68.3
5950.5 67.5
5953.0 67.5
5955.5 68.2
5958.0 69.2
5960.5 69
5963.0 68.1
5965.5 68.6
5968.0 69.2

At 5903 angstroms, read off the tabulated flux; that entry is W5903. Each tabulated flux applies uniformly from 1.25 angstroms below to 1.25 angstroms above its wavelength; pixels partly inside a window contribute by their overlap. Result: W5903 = 68.1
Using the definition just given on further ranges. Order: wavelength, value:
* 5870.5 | 67.8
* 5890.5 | 57.3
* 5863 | 67.7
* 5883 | 68.2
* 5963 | 68.1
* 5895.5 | 60.3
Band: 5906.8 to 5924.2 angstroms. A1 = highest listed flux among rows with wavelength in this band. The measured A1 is 69.5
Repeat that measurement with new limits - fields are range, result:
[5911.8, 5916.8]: 68.2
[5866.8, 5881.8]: 69.1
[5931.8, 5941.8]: 68.7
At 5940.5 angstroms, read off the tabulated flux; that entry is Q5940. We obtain 68.4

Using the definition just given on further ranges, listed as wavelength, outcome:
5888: 64.2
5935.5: 68.7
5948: 68.3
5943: 68.5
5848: 69.4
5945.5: 68.3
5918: 67.1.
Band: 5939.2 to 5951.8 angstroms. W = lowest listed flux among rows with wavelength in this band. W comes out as 67.5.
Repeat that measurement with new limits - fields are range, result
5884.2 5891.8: 57.3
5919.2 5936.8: 68.1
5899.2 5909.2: 64.9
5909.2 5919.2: 67.1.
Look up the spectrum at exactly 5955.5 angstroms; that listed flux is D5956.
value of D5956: 68.2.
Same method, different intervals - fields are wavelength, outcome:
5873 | 68.7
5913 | 68.2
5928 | 68.8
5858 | 67.6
